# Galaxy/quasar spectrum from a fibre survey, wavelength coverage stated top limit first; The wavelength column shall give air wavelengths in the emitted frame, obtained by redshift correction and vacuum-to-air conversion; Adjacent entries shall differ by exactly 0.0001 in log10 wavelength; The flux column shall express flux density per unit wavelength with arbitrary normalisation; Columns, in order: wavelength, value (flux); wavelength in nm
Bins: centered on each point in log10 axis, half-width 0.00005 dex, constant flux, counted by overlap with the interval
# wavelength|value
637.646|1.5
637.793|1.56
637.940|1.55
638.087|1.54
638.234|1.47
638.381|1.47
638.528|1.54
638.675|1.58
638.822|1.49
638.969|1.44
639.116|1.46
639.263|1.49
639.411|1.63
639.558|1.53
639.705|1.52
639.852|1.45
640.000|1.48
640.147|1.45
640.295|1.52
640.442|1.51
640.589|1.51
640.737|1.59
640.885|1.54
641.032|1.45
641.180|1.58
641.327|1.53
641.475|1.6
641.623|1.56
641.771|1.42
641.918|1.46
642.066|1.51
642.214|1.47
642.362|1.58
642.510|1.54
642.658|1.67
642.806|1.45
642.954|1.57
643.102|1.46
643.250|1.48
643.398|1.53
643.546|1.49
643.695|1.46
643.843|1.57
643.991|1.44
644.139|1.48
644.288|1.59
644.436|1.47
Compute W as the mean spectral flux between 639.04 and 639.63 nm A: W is 1.53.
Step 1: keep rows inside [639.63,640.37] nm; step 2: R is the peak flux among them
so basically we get 1.52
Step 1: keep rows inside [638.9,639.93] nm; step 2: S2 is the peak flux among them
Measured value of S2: 1.63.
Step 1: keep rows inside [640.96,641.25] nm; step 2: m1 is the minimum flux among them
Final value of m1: 1.45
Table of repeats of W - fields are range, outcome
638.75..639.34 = 1.47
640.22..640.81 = 1.53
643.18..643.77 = 1.49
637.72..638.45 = 1.52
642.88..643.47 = 1.51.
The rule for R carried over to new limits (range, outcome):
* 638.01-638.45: 1.54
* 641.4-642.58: 1.6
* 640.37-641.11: 1.59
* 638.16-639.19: 1.58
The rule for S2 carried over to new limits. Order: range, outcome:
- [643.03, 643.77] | 1.53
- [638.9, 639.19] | 1.46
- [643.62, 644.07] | 1.57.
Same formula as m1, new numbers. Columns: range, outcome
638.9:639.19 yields 1.44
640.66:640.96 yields 1.54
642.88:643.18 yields 1.46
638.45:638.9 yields 1.49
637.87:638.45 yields 1.47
